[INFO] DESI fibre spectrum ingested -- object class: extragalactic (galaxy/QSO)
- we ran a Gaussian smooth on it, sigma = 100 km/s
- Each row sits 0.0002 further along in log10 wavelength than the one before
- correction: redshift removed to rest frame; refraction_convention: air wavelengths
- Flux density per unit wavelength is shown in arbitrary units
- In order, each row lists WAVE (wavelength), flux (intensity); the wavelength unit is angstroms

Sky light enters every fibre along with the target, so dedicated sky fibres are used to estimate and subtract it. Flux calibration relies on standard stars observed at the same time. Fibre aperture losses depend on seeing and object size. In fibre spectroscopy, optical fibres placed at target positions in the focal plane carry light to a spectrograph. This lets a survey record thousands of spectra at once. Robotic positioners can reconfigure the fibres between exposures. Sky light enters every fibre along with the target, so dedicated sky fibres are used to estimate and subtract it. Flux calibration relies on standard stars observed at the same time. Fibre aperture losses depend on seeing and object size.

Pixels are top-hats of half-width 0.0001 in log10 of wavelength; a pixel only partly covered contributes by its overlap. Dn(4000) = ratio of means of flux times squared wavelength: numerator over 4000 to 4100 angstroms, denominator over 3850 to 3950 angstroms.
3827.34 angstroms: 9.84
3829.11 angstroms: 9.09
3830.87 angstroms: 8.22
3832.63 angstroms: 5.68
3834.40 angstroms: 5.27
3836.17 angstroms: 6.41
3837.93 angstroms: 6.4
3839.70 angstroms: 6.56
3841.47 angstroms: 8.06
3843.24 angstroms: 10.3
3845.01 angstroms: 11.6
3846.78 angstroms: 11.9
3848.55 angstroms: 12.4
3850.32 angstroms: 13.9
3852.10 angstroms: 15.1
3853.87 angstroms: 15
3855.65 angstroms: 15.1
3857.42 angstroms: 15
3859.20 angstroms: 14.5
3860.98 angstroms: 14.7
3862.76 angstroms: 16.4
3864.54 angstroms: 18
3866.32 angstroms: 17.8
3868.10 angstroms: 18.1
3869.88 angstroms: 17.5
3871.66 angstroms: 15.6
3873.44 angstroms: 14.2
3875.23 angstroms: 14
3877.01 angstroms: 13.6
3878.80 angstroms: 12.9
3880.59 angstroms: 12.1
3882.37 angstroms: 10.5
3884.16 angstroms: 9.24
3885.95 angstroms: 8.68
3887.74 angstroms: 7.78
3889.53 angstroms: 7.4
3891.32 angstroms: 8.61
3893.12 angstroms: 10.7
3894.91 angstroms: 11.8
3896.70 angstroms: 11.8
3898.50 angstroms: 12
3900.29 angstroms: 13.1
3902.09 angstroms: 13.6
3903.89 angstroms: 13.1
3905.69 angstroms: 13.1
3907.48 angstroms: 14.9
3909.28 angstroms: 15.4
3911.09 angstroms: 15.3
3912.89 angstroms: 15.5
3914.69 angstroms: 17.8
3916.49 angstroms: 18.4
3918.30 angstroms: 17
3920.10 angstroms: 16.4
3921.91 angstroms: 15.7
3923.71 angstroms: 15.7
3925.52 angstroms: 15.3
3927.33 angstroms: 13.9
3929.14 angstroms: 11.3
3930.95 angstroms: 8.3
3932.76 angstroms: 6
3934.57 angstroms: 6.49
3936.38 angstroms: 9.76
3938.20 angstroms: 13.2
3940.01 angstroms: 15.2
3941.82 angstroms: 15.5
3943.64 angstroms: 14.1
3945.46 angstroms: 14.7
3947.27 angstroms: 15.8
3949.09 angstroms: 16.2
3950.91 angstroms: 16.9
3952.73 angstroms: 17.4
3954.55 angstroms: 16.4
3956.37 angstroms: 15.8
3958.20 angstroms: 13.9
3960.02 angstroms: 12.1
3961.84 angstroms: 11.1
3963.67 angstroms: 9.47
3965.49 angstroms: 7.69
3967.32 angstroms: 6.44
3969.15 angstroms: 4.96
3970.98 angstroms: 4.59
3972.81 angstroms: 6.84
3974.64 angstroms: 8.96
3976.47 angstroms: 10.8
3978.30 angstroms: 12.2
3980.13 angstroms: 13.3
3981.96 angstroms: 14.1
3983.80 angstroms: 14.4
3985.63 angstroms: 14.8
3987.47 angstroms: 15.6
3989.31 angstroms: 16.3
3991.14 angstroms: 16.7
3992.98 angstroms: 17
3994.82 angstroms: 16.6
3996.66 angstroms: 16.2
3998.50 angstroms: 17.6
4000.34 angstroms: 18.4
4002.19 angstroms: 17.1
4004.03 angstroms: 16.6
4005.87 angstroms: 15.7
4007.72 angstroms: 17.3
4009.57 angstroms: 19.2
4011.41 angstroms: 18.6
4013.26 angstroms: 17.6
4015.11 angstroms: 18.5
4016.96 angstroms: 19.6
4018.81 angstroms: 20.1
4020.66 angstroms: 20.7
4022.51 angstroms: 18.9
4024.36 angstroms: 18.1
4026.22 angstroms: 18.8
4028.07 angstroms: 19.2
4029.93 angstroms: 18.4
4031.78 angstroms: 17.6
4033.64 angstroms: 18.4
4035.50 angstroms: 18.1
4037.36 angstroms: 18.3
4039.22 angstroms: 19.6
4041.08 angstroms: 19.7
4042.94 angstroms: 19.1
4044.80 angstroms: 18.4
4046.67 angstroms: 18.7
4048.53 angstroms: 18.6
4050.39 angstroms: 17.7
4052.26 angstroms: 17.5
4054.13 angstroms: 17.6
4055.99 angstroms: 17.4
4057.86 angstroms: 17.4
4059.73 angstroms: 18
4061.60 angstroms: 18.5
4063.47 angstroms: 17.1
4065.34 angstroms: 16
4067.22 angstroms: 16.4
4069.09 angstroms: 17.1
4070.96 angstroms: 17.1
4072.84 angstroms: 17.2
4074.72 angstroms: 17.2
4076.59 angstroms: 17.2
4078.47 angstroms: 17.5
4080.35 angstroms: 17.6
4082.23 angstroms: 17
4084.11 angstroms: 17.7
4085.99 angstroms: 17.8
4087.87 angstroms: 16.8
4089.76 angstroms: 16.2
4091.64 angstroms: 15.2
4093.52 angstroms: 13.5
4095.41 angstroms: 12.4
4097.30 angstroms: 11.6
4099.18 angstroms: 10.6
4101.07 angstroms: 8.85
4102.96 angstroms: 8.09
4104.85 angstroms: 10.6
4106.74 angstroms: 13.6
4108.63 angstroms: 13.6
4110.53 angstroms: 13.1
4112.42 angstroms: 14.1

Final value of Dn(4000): 1.38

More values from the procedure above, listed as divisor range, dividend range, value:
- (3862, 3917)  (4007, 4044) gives 1.49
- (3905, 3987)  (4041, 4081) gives 1.44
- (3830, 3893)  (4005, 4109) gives 1.56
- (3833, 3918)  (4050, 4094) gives 1.47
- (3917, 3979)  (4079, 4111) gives 1.21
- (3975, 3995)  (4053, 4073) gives 1.24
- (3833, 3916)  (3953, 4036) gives 1.27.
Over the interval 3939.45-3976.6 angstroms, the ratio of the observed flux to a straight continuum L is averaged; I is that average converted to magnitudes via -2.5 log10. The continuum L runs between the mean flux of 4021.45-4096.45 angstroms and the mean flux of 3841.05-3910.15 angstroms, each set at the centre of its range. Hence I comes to 0.231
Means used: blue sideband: 13.1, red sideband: 17.5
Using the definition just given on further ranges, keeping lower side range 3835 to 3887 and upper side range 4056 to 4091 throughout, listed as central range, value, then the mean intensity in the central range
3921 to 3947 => 0.144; 12.6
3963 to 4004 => 0.200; 12.8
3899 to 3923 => -0.101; 15.3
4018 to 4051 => -0.149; 18.8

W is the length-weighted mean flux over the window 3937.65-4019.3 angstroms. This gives 14.5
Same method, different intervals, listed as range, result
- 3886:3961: 13.4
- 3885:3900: 9.98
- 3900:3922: 15.4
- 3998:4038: 18.3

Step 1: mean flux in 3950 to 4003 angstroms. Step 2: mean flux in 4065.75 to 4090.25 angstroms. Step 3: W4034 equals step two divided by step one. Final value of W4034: 1.29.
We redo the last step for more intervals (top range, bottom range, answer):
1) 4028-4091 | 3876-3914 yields 1.48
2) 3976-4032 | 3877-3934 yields 1.34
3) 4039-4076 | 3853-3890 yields 1.29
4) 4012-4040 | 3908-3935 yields 1.34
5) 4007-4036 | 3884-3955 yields 1.41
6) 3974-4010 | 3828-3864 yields 1.39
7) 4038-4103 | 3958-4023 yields 1.14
